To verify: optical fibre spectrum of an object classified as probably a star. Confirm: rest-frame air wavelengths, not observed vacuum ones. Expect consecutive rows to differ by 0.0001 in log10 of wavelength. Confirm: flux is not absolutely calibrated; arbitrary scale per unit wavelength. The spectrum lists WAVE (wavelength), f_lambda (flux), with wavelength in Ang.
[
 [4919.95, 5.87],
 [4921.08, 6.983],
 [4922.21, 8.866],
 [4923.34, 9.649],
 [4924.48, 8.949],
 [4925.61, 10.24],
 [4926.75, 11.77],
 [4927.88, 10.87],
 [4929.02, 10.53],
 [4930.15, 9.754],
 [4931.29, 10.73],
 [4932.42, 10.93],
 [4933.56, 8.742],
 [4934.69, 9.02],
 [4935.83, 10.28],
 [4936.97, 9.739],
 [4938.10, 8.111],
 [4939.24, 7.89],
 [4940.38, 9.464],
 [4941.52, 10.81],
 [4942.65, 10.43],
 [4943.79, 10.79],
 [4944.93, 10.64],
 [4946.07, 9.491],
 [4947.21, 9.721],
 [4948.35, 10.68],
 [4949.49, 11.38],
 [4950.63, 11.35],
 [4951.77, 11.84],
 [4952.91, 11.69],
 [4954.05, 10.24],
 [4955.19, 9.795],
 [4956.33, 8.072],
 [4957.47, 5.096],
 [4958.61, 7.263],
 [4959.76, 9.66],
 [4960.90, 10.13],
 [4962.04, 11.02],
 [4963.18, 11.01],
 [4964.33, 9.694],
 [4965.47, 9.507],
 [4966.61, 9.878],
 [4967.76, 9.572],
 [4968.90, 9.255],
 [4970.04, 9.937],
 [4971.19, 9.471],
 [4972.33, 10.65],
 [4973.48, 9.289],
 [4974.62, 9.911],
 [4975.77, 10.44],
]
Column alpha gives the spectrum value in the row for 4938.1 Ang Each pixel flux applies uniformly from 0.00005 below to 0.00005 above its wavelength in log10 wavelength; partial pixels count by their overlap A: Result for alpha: 8.111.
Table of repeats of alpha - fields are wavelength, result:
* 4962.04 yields 11.02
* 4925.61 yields 10.24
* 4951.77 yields 11.84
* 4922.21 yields 8.866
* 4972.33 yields 10.65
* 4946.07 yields 9.491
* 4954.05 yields 10.24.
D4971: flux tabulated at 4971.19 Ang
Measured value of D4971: 9.471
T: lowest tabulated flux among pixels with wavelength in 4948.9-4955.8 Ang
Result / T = 9.795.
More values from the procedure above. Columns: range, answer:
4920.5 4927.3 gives 6.983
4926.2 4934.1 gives 8.742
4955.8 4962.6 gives 5.096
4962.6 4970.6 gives 9.255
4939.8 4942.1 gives 9.464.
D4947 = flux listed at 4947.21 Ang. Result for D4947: 9.721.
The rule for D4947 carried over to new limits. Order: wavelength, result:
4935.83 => 10.28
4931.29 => 10.73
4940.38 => 9.464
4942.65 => 10.43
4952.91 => 11.69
